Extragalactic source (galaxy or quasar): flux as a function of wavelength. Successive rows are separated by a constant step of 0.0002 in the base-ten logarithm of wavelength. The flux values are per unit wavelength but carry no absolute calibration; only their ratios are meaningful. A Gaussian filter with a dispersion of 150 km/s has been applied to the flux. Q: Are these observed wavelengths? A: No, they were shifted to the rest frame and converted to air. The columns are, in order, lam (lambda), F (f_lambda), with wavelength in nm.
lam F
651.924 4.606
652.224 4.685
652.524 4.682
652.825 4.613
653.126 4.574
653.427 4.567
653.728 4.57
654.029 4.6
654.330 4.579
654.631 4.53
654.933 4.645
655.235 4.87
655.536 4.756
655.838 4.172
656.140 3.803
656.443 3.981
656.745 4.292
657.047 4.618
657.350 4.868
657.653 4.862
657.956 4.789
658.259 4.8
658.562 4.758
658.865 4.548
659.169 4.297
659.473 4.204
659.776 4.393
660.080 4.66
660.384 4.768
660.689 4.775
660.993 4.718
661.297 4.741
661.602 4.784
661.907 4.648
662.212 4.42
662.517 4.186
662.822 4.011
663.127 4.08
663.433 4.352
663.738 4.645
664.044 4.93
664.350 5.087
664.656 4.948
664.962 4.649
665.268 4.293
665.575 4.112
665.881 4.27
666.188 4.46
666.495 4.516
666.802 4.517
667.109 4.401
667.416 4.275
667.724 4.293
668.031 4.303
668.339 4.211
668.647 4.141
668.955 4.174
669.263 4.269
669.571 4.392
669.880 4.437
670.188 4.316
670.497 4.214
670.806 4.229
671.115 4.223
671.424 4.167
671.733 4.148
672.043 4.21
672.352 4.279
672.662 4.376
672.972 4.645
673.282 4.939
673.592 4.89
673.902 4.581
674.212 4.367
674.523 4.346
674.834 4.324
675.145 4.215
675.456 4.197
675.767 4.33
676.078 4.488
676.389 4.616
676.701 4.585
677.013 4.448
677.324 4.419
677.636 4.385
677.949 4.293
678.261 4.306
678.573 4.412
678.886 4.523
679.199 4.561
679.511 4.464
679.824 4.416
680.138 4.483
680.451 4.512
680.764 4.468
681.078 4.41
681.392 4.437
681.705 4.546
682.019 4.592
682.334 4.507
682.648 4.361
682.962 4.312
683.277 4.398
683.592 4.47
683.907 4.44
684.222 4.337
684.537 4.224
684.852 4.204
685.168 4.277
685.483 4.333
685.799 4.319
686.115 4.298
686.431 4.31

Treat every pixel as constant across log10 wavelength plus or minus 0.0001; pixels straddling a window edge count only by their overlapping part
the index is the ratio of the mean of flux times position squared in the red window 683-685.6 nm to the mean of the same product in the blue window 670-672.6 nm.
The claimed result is 1.1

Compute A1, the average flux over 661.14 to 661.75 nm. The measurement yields 4.76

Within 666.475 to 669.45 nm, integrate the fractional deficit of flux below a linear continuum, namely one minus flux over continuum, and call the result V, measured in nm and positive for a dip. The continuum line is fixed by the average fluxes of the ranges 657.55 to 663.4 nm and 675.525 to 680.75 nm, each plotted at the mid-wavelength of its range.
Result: 0.13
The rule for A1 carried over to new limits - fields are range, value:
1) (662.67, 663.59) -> 4.15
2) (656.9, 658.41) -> 4.79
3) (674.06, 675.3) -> 4.31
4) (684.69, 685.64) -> 4.27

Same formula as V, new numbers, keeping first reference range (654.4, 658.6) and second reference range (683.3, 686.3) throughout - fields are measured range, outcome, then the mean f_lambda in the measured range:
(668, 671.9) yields 0.17 nm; 4.25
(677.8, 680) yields -0.03 nm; 4.43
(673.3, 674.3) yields -0.06 nm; 4.68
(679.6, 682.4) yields -0.08 nm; 4.48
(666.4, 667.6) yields 0.01 nm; 4.42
